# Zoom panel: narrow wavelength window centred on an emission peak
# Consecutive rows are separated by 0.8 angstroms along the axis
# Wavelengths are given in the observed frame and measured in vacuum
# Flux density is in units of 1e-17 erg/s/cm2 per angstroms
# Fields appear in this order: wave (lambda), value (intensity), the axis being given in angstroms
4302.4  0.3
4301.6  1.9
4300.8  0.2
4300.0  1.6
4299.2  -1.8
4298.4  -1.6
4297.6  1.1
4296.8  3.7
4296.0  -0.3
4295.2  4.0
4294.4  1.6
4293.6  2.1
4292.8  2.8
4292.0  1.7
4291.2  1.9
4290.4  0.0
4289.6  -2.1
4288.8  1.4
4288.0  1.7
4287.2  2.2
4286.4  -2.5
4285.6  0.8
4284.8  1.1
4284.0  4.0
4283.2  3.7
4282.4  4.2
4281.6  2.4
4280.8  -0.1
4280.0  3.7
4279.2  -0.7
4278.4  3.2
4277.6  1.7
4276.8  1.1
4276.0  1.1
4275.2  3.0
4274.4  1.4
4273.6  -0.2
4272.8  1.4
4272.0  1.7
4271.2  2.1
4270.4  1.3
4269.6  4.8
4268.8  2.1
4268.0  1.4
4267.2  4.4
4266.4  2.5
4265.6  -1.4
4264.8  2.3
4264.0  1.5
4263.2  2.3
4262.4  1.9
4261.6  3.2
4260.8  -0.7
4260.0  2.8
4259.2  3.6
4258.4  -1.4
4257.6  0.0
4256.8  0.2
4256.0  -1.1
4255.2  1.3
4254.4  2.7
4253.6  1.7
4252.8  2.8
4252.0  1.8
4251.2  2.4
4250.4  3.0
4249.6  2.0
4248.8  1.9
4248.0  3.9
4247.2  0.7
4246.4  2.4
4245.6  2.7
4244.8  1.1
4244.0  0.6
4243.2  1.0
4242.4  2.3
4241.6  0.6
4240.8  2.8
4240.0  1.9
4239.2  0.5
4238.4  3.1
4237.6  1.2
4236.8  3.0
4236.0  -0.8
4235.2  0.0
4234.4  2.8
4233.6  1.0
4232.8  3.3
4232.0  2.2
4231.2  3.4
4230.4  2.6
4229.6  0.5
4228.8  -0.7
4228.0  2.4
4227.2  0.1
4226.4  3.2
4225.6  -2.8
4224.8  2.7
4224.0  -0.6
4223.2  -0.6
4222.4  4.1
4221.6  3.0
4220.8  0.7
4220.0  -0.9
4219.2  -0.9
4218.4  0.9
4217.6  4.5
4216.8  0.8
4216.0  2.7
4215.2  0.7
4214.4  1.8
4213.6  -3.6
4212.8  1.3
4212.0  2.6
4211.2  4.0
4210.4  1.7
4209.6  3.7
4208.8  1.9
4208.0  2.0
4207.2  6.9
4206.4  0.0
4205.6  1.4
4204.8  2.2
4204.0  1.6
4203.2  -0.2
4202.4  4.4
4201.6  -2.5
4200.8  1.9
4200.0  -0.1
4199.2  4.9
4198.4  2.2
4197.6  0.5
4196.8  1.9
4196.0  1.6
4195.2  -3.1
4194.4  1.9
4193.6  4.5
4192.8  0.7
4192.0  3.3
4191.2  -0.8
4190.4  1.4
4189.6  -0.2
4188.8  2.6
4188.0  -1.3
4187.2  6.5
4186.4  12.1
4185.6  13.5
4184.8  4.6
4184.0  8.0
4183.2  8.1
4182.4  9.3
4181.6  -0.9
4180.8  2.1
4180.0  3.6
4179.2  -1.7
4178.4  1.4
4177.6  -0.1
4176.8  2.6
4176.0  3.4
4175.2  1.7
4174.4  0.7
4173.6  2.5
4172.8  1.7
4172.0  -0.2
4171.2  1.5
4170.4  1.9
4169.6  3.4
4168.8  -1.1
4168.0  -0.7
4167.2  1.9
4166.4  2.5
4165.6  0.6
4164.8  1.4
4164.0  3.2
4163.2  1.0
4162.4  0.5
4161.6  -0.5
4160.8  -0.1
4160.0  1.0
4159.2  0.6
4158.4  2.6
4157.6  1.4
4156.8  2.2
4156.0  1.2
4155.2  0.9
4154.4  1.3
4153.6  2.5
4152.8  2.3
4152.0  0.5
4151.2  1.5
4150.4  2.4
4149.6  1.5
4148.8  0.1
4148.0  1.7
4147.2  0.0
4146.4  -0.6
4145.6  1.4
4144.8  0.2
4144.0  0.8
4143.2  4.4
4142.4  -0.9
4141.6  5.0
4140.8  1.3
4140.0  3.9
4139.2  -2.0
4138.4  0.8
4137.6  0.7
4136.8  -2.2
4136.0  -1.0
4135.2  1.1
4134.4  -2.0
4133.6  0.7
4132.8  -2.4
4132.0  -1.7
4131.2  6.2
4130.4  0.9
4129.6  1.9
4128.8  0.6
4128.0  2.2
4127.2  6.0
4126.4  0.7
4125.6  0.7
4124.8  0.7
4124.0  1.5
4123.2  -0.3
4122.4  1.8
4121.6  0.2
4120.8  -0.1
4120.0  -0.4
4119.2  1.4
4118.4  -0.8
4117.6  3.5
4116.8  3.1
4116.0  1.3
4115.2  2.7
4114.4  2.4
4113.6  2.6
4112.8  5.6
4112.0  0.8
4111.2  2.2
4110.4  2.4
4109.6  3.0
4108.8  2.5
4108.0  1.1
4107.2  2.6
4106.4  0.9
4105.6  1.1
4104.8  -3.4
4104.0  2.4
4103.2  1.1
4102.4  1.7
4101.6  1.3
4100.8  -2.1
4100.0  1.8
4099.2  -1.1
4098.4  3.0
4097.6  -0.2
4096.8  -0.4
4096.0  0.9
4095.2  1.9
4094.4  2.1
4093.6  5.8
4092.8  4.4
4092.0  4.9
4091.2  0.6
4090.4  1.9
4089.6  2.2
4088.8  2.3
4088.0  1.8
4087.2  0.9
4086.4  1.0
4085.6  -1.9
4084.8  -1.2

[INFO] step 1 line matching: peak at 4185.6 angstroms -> [O II] 3727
